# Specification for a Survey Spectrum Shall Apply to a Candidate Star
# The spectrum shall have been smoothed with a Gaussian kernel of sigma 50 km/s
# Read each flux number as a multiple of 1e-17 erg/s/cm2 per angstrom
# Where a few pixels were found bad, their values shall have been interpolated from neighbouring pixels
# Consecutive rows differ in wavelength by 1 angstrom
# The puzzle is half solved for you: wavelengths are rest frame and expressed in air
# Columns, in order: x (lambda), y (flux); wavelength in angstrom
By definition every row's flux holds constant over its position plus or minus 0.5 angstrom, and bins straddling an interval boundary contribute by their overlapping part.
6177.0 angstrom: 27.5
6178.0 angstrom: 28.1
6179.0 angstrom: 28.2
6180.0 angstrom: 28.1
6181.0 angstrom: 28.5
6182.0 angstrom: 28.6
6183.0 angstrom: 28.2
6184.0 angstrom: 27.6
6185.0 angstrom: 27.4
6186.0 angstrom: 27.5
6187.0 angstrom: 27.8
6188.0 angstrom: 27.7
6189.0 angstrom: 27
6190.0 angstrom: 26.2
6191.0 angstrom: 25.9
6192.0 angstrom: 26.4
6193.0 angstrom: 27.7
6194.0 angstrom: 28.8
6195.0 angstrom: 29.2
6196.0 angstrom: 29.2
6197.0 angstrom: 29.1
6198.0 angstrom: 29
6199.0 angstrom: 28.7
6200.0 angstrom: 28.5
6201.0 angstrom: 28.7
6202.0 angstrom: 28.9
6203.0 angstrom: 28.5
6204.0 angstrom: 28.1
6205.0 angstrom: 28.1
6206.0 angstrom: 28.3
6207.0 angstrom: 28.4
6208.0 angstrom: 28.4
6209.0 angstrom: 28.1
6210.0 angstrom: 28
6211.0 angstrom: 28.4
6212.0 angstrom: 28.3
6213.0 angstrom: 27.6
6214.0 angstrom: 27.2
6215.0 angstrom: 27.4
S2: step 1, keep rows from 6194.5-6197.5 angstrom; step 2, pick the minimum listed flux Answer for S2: 29.1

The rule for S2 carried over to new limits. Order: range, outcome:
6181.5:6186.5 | 27.4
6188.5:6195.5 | 25.9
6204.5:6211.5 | 28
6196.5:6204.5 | 28.1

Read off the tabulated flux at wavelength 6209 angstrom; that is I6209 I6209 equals 28.1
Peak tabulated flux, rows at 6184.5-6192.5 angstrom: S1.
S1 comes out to 27.8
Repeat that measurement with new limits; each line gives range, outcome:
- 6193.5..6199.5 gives 29.2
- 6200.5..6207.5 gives 28.9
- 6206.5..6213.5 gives 28.4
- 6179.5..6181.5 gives 28.5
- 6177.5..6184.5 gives 28.6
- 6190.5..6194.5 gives 28.8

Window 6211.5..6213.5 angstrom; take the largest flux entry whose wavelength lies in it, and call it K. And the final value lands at 28.3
